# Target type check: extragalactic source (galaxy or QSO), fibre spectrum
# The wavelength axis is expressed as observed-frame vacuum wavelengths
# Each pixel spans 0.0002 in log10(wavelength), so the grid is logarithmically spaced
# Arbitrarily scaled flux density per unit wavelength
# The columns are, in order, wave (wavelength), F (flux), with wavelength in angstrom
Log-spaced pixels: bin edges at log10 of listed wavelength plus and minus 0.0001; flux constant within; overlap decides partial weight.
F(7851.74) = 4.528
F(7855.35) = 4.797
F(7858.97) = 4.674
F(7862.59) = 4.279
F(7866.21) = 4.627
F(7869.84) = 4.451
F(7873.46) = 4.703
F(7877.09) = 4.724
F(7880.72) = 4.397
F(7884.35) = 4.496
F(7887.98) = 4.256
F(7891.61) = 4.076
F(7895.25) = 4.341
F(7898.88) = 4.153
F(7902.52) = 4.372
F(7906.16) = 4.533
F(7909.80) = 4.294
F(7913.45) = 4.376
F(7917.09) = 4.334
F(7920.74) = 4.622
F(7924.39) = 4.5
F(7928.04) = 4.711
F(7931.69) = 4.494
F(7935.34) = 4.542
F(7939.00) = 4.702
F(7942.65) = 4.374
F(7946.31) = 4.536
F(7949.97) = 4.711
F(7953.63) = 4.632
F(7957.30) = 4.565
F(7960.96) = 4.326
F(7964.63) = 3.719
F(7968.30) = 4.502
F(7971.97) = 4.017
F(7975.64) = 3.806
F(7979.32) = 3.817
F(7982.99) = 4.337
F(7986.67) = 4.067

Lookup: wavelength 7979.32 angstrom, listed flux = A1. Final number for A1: 3.817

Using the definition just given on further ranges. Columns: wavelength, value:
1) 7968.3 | 4.502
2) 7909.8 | 4.294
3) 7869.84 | 4.451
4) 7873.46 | 4.703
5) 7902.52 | 4.372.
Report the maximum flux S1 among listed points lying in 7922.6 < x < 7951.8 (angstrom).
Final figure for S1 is 4.711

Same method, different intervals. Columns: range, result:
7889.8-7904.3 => 4.372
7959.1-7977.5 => 4.502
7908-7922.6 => 4.622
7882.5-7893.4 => 4.496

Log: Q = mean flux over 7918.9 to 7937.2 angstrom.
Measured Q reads 4.57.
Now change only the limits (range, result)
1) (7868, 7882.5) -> 4.57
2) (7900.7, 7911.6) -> 4.4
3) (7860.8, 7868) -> 4.45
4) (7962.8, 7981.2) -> 3.97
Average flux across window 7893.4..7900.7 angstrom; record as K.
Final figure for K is 4.25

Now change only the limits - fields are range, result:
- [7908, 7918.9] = 4.33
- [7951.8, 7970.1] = 4.35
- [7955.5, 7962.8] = 4.45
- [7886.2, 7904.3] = 4.24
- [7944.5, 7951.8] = 4.62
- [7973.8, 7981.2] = 3.82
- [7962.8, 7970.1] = 4.11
